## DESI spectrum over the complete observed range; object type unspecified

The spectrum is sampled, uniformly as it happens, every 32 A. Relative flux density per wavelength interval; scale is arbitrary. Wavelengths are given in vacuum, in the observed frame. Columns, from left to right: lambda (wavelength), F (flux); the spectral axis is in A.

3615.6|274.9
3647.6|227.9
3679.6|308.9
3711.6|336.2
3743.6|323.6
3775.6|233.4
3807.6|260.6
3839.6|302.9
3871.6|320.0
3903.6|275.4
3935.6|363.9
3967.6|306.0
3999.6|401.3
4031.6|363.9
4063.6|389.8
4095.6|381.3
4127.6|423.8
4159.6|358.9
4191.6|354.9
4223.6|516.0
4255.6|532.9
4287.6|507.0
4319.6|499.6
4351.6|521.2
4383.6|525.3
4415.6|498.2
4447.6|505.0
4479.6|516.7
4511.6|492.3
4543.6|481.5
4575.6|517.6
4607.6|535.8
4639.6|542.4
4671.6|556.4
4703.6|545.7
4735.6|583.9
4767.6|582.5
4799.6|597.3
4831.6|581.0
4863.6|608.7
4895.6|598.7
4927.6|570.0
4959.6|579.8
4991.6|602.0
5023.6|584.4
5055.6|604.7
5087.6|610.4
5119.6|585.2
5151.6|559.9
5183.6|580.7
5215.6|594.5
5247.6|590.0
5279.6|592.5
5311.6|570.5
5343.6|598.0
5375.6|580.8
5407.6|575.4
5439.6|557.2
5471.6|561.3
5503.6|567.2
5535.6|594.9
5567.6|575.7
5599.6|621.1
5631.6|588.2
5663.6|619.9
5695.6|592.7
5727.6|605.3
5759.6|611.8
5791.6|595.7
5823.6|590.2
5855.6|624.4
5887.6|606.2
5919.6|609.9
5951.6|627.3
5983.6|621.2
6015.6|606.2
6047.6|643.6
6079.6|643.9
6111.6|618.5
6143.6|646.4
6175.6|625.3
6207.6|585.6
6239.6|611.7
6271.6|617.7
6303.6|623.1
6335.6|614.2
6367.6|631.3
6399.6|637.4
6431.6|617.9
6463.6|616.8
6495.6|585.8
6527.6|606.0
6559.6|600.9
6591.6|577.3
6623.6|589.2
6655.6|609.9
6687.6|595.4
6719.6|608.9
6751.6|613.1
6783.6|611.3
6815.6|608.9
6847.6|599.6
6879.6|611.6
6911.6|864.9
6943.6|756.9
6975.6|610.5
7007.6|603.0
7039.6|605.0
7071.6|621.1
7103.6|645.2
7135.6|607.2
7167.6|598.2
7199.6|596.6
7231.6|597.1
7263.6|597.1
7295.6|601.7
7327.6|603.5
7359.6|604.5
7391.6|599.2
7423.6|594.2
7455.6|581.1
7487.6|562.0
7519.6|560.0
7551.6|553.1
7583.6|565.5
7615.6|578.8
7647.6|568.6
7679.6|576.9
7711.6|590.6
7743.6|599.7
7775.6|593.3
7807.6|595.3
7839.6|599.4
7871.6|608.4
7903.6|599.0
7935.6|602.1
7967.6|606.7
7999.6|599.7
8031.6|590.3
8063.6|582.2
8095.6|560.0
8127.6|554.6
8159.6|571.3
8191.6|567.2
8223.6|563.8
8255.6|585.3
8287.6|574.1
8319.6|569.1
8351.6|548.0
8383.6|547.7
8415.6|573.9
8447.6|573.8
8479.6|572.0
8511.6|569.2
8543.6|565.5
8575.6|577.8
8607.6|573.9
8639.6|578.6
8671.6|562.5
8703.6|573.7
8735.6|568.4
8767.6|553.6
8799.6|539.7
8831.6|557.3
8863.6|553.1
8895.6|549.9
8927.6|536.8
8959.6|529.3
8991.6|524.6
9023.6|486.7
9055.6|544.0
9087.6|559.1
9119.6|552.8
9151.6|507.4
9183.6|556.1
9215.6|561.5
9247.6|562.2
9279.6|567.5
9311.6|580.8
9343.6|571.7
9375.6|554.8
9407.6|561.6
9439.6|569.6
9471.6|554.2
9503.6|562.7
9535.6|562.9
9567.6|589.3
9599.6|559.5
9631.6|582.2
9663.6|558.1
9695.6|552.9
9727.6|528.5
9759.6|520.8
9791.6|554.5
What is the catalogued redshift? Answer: 0.055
